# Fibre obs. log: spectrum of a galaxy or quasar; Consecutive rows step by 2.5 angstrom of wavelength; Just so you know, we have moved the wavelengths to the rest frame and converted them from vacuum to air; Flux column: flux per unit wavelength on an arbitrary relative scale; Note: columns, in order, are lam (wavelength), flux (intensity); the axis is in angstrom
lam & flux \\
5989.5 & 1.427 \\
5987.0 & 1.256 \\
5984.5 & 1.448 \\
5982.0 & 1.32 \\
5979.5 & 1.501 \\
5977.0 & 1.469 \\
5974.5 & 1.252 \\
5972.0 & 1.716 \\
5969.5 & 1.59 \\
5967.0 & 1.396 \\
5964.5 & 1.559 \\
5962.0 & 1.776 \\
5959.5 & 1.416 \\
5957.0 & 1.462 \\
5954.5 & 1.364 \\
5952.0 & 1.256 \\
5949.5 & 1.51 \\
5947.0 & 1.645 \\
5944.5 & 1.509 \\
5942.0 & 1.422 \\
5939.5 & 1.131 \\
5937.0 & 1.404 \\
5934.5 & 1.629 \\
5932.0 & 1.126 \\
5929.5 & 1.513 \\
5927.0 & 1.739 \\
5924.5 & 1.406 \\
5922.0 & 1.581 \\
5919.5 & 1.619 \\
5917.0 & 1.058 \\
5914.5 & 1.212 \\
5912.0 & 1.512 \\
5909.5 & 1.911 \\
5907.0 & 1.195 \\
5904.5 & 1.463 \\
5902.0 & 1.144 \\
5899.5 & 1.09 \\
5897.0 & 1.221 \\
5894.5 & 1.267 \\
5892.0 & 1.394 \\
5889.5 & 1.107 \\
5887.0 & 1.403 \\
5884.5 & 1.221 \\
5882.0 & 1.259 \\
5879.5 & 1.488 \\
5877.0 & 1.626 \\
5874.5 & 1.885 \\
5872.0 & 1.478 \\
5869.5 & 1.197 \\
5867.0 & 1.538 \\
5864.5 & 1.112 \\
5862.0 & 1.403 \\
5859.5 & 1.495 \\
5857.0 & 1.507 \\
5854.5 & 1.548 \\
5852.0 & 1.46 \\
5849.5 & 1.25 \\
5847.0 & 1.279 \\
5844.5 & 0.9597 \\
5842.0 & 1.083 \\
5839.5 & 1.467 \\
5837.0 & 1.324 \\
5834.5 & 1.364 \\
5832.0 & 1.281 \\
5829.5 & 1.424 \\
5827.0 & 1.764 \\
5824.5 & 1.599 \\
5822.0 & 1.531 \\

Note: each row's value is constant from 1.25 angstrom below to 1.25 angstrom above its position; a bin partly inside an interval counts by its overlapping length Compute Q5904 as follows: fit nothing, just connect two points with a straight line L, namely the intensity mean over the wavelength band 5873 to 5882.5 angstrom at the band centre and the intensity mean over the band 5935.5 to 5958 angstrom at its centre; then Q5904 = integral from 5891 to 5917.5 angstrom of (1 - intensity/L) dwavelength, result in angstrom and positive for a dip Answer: 3.44 angstrom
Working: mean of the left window 1.59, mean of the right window 1.41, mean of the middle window 1.32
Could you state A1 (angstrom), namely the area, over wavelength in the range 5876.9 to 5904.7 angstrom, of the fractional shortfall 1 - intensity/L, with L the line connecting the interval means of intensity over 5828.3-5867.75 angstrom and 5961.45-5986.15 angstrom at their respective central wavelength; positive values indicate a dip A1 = 2.1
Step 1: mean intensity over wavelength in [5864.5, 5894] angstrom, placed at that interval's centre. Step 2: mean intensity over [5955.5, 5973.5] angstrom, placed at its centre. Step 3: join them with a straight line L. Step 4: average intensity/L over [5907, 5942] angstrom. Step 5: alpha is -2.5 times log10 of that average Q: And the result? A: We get 0.031 mag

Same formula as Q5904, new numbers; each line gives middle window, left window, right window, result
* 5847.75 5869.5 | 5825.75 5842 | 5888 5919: -0.4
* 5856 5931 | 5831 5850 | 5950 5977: -2.9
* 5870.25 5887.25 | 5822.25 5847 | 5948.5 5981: -0.9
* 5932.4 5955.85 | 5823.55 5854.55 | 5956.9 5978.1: 1.1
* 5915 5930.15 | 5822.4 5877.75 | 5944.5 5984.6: -0.2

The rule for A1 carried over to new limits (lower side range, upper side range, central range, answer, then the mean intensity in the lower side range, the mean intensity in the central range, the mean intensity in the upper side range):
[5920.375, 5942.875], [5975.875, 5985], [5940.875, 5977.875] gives -1.4 angstrom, 1.44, 1.49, 1.43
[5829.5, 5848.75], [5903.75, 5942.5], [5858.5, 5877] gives -1.9 angstrom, 1.26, 1.46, 1.43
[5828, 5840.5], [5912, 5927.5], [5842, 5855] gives 1.1 angstrom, 1.38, 1.26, 1.43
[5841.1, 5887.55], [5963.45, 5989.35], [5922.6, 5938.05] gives -0.6 angstrom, 1.38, 1.48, 1.45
